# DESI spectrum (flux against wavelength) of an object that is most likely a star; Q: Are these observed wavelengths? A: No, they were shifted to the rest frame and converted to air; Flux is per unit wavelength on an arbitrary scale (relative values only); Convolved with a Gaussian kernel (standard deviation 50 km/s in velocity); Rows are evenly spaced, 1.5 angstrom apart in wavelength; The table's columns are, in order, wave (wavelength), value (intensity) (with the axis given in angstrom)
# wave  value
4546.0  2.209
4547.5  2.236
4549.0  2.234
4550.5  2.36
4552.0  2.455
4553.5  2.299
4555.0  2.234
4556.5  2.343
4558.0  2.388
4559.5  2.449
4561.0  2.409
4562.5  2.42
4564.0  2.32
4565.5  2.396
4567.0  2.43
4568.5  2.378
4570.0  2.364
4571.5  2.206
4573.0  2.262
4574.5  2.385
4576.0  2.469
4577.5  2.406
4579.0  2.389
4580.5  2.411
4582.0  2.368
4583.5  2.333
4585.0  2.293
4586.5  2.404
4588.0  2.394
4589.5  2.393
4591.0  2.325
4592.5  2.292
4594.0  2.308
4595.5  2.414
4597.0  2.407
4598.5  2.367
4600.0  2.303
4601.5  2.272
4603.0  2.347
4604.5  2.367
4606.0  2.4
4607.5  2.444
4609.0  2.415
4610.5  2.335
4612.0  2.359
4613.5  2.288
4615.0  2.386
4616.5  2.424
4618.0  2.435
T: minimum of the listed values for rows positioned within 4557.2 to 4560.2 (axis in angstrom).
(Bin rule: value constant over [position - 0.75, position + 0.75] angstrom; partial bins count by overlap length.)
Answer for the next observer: 2.388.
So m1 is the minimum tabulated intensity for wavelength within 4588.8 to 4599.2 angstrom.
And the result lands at 2.292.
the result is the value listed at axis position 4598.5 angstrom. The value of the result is 2.367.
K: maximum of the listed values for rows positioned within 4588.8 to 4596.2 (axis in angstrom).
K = 2.414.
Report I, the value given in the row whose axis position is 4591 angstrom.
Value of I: 2.325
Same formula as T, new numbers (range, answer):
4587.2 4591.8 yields 2.325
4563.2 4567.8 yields 2.32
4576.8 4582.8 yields 2.368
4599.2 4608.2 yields 2.272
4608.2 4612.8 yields 2.335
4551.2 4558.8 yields 2.234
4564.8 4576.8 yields 2.206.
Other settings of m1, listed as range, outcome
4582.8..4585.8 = 2.293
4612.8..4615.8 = 2.288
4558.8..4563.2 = 2.409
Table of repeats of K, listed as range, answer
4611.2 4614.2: 2.359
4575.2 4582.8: 2.469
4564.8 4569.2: 2.43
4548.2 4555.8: 2.455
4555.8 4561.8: 2.449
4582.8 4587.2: 2.404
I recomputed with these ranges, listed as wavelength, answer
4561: 2.409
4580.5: 2.411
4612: 2.359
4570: 2.364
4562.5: 2.42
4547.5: 2.236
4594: 2.308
